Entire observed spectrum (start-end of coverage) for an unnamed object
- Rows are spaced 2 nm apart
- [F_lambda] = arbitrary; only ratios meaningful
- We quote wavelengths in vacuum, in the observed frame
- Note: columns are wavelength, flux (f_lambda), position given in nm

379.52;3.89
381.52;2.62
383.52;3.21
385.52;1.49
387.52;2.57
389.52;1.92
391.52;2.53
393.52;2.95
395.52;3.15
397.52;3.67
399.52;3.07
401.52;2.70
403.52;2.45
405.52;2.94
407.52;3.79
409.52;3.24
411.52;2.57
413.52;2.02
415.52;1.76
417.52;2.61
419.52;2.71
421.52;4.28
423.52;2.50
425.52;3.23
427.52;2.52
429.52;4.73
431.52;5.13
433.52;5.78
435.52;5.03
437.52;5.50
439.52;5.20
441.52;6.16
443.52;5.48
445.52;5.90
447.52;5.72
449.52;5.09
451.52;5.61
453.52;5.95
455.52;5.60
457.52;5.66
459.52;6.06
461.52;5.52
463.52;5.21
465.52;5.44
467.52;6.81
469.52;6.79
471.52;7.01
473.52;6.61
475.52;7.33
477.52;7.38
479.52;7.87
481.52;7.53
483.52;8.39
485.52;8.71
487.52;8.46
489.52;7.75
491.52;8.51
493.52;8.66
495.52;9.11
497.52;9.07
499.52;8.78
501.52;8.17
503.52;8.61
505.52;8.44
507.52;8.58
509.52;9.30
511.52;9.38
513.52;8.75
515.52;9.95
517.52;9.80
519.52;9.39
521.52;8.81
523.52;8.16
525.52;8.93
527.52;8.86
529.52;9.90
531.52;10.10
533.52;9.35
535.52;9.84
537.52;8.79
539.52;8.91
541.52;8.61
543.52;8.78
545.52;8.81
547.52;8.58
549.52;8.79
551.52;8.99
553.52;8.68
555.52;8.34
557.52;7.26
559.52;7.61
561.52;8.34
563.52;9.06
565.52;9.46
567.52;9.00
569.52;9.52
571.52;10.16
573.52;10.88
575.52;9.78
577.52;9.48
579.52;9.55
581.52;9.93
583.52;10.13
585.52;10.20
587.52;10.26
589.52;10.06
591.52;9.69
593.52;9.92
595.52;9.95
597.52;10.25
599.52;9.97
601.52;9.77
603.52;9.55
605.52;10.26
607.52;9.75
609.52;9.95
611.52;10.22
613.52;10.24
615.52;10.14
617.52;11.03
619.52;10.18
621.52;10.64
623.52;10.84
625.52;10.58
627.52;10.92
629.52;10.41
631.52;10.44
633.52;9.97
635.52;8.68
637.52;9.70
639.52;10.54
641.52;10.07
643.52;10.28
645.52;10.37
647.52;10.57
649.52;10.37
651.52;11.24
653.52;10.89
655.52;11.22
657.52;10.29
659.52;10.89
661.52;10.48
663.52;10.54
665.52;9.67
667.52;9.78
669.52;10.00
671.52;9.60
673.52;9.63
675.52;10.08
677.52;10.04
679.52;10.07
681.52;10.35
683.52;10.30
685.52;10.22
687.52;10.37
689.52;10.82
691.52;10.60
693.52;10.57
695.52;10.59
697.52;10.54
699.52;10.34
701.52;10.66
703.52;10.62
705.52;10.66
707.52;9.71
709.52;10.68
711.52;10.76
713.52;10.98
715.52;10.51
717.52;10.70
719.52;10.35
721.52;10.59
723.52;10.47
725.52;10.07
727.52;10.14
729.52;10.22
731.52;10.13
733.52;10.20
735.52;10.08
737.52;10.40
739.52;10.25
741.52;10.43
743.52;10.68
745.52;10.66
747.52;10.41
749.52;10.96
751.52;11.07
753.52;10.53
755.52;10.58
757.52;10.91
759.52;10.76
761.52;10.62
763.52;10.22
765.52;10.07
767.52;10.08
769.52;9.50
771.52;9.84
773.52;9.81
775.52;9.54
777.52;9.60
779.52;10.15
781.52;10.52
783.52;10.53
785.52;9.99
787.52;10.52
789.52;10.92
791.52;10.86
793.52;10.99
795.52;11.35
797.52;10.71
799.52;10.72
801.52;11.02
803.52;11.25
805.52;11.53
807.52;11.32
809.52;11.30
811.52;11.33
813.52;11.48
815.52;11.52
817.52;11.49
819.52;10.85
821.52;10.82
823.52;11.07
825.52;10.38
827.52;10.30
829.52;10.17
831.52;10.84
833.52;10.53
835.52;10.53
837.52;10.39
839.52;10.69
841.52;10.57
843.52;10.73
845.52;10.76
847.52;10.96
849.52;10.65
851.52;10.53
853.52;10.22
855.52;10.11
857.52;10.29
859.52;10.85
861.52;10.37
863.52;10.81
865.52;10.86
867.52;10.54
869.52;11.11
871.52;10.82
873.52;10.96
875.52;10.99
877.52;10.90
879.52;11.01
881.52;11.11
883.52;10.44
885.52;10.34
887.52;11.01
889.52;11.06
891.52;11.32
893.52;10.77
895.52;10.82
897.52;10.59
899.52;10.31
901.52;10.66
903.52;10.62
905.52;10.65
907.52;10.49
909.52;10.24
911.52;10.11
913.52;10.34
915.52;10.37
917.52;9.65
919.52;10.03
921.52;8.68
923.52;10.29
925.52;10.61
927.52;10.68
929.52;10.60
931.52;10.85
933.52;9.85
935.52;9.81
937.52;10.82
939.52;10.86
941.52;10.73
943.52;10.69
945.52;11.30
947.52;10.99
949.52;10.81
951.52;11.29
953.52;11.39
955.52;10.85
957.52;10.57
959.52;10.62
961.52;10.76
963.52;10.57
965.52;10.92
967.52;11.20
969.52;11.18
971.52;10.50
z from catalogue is 0.079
